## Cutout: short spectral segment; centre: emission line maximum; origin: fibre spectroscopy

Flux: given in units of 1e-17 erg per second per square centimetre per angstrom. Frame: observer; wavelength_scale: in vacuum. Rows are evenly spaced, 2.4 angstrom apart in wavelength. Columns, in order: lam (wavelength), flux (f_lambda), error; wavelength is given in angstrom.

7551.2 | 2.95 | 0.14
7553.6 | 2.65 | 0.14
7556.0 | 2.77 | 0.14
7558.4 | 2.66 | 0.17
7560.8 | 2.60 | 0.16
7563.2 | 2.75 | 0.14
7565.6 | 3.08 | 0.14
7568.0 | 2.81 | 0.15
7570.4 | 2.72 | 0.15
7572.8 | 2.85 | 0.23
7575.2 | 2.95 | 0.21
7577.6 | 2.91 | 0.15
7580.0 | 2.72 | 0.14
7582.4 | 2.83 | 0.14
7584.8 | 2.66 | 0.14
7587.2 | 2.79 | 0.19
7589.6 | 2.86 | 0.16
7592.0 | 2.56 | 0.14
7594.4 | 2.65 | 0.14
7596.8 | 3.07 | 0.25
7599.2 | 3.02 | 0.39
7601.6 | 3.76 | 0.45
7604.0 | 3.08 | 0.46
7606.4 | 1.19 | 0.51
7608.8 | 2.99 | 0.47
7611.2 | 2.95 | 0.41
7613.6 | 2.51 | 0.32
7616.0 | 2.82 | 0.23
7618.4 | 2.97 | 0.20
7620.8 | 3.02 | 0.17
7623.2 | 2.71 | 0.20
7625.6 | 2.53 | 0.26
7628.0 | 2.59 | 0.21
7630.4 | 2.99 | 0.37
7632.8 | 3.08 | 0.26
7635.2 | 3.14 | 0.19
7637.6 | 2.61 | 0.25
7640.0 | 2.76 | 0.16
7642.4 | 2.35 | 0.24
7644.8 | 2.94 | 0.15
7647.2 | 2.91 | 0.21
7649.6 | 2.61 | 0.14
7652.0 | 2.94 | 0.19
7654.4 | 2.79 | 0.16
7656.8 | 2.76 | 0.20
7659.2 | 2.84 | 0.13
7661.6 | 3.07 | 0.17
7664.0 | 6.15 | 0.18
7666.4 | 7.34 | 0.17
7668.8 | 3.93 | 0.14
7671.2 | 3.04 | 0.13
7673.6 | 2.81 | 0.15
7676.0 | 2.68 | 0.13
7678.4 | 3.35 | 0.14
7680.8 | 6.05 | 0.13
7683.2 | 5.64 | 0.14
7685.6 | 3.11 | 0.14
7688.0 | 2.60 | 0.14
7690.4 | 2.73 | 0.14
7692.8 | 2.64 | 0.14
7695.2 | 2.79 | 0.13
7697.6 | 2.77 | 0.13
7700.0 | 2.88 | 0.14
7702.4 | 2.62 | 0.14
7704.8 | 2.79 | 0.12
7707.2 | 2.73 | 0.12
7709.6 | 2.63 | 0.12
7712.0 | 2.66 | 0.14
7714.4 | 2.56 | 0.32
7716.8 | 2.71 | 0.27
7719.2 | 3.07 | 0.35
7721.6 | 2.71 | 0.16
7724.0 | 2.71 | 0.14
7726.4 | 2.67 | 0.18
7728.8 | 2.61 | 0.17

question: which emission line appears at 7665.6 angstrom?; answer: [S II] 6716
